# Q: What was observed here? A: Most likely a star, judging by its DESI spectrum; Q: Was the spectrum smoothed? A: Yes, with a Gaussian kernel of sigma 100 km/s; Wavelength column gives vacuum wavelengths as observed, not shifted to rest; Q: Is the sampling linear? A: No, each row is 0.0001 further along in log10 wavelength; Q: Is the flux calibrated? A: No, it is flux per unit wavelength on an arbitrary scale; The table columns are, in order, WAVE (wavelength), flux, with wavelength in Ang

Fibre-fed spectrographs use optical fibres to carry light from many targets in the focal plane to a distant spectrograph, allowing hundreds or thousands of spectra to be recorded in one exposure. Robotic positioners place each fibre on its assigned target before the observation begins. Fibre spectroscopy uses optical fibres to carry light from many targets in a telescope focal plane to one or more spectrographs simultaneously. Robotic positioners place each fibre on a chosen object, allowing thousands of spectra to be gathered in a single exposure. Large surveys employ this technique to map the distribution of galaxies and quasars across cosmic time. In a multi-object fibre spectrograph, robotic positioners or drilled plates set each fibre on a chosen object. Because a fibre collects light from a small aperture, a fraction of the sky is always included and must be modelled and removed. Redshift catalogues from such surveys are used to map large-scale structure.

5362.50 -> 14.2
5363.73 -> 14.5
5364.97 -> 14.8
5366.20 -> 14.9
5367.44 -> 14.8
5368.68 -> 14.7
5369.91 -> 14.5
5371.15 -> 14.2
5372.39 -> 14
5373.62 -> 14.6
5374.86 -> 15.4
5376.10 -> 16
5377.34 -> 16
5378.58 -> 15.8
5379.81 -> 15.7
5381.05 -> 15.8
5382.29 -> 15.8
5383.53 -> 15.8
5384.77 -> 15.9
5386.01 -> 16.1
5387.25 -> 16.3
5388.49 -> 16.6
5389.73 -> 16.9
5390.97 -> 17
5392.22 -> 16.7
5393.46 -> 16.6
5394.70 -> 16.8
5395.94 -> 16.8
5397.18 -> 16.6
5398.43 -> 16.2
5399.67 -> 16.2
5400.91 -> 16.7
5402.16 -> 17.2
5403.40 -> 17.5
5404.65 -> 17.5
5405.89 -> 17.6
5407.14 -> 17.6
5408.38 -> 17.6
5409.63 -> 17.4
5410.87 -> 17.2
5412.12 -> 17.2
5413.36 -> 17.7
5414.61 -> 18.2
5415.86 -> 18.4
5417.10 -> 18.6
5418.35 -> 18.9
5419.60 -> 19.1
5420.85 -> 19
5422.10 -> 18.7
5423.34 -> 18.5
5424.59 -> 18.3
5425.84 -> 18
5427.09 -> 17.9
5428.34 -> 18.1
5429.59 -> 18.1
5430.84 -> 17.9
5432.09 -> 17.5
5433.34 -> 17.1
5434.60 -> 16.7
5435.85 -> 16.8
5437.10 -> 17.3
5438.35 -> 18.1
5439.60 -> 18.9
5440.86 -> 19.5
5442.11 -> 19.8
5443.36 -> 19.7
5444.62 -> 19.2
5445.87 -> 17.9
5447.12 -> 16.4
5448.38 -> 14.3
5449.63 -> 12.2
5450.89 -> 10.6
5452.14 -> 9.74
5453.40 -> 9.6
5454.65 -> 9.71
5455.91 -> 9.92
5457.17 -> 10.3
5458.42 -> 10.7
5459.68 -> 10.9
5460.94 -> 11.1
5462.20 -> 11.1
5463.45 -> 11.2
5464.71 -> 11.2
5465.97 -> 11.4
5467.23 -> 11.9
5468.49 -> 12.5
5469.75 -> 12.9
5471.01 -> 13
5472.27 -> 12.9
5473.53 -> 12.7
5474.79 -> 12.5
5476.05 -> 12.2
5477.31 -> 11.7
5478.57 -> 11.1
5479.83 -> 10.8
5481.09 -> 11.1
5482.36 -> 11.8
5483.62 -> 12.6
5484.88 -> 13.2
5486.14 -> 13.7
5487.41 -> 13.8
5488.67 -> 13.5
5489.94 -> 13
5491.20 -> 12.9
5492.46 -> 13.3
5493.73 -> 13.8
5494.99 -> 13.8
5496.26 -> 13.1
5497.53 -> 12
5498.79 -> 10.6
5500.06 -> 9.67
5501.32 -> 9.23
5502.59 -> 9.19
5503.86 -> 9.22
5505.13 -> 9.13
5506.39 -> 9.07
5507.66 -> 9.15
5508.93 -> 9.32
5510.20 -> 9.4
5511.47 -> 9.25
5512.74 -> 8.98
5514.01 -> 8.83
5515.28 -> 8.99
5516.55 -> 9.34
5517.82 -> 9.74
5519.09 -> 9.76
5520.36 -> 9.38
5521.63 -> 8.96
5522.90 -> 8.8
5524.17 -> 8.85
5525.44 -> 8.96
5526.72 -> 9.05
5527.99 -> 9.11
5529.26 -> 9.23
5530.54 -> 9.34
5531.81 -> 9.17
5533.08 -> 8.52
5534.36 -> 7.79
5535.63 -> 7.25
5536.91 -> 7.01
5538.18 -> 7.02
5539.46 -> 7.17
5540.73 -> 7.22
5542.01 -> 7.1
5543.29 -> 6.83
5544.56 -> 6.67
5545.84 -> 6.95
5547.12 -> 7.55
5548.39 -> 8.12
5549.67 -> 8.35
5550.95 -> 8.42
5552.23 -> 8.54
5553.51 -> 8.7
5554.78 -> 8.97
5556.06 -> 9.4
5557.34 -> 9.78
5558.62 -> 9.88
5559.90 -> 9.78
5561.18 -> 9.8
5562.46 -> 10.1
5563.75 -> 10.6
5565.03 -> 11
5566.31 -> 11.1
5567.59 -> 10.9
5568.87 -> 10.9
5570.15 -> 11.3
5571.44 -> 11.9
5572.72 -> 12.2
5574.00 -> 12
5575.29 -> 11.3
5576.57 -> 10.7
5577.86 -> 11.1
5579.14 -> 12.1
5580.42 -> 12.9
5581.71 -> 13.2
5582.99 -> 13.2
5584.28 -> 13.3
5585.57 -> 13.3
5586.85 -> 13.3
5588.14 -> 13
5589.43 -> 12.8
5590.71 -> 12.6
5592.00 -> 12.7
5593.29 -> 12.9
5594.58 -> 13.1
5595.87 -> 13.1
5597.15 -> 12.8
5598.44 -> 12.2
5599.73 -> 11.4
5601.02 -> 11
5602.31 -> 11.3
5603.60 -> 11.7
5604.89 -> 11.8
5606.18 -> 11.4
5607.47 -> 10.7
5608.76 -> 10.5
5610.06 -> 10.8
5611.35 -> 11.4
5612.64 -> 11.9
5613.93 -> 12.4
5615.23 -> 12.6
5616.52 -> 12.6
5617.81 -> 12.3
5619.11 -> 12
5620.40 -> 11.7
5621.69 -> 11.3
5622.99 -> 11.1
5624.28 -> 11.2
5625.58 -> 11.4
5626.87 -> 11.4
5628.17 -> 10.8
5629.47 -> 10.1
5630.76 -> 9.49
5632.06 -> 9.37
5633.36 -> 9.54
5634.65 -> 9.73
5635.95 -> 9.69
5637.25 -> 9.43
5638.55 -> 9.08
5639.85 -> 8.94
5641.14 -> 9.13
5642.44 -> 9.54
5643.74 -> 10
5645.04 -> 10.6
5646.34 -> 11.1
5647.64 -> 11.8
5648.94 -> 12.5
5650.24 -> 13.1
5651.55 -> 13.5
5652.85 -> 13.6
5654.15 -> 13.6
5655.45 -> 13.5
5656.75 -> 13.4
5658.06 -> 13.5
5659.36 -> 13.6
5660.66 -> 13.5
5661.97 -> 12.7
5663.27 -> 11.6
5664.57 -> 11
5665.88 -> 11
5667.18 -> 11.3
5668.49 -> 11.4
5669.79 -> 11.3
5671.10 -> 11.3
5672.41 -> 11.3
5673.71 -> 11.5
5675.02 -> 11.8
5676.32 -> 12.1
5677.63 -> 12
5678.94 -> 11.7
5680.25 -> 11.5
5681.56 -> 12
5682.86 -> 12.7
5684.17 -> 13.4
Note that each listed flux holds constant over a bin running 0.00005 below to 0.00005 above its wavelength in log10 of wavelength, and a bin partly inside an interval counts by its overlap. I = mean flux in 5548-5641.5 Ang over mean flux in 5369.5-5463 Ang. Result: 0.69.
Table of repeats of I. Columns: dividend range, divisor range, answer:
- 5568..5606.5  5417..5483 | 0.84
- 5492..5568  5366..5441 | 0.55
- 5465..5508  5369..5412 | 0.73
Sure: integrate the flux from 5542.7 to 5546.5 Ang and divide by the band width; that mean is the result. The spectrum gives 6.82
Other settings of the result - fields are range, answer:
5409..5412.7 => 17.3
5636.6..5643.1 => 9.23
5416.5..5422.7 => 18.8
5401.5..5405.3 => 17.4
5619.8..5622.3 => 11.5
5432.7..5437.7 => 17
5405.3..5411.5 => 17.5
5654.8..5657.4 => 13.5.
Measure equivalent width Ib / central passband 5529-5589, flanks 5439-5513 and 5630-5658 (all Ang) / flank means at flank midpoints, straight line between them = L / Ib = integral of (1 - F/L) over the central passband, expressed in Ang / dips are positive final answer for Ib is 8.98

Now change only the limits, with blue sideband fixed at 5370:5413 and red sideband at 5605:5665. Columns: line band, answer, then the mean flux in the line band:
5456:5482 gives 5.6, 11.6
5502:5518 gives 5.5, 9.18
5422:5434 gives -1.8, 18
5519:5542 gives 8.7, 8.41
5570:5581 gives 0.8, 11.7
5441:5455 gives 0.5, 14.7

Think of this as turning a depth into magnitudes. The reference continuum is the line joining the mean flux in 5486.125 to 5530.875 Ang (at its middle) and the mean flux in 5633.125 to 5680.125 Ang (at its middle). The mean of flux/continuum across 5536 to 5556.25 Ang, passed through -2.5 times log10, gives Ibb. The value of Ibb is 0.35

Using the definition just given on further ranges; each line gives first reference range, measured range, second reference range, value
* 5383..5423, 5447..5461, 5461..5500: 0.25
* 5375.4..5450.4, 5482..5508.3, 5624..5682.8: 0.29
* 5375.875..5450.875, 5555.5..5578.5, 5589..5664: 0.22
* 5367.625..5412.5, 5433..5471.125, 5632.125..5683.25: 0.10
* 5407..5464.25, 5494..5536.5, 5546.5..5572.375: 0.26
